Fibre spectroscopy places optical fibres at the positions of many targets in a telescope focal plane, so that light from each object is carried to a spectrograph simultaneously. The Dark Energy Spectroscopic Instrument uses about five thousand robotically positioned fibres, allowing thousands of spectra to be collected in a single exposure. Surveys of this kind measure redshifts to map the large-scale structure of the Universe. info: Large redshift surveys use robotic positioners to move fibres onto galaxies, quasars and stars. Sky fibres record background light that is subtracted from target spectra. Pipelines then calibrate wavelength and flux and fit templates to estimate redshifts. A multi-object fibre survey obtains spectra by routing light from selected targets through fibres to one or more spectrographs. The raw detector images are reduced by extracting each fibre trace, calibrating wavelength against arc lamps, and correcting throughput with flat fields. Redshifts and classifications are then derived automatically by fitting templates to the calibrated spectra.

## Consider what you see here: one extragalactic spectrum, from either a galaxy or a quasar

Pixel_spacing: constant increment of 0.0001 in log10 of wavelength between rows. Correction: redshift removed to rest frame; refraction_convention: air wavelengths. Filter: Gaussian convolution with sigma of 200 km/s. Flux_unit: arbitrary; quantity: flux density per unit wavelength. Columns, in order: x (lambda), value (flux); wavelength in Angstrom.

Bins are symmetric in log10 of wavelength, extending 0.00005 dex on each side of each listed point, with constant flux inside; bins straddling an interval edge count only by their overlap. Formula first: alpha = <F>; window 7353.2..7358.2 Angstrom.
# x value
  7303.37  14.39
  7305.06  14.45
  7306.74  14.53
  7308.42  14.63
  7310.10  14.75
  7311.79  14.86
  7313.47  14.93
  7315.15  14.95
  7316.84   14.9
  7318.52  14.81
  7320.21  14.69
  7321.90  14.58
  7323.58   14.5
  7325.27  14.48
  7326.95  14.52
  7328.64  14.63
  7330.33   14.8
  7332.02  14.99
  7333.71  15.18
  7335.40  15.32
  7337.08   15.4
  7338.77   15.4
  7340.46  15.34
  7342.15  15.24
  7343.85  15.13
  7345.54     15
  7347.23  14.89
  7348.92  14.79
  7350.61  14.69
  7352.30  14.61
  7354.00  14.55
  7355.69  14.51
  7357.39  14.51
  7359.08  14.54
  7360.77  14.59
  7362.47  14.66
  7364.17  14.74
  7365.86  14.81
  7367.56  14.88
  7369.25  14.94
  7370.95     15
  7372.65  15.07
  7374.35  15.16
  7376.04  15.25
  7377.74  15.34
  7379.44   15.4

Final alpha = 14.5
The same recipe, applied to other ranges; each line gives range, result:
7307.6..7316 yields 14.8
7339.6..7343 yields 15.3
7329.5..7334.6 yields 15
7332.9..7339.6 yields 15.3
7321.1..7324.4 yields 14.6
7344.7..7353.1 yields 14.8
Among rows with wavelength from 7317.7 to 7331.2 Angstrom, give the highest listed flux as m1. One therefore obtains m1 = 14.81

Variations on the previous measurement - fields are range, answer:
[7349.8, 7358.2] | 14.69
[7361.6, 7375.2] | 15.16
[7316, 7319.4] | 14.9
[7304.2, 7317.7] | 14.95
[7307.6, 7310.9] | 14.75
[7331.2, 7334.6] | 15.18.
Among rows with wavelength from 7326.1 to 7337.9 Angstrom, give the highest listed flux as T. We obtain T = 15.4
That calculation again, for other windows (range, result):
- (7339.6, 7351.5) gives 15.34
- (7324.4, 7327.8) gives 14.52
